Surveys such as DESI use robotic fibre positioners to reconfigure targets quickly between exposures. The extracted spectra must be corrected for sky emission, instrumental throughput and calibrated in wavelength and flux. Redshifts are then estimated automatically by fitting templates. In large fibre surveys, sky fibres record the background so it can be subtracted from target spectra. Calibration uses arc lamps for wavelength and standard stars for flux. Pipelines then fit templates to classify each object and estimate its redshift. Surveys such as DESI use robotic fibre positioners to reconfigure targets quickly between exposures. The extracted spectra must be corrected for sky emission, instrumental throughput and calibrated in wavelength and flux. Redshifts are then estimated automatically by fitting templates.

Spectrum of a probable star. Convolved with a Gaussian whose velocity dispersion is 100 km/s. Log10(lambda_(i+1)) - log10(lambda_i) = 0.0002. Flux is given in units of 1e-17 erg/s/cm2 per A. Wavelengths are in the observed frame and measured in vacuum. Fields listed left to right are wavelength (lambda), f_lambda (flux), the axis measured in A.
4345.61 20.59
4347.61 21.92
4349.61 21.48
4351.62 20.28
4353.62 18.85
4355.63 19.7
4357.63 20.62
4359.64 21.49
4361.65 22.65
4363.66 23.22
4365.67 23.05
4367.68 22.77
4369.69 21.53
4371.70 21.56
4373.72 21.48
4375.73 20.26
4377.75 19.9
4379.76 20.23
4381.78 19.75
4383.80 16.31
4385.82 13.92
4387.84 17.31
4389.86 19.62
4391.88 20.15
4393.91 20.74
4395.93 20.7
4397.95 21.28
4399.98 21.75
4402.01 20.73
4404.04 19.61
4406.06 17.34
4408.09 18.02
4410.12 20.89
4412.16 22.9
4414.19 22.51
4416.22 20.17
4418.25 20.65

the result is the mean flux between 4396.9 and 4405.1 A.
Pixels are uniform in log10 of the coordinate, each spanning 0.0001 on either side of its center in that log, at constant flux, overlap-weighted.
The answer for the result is 20.8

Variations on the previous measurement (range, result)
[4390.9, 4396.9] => 20.5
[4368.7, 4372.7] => 21.6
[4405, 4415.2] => 20.3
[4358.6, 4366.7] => 22.6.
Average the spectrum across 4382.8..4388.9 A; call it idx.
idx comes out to 15.9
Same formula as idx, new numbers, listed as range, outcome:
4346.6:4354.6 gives 20.6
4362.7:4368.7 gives 23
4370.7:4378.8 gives 20.8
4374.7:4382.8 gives 20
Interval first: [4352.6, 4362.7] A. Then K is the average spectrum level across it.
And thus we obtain 20.7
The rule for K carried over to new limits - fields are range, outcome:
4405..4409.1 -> 17.7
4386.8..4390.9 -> 18.5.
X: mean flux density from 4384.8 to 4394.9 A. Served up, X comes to 18.3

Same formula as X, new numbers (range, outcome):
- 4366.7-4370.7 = 22.2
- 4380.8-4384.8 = 18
